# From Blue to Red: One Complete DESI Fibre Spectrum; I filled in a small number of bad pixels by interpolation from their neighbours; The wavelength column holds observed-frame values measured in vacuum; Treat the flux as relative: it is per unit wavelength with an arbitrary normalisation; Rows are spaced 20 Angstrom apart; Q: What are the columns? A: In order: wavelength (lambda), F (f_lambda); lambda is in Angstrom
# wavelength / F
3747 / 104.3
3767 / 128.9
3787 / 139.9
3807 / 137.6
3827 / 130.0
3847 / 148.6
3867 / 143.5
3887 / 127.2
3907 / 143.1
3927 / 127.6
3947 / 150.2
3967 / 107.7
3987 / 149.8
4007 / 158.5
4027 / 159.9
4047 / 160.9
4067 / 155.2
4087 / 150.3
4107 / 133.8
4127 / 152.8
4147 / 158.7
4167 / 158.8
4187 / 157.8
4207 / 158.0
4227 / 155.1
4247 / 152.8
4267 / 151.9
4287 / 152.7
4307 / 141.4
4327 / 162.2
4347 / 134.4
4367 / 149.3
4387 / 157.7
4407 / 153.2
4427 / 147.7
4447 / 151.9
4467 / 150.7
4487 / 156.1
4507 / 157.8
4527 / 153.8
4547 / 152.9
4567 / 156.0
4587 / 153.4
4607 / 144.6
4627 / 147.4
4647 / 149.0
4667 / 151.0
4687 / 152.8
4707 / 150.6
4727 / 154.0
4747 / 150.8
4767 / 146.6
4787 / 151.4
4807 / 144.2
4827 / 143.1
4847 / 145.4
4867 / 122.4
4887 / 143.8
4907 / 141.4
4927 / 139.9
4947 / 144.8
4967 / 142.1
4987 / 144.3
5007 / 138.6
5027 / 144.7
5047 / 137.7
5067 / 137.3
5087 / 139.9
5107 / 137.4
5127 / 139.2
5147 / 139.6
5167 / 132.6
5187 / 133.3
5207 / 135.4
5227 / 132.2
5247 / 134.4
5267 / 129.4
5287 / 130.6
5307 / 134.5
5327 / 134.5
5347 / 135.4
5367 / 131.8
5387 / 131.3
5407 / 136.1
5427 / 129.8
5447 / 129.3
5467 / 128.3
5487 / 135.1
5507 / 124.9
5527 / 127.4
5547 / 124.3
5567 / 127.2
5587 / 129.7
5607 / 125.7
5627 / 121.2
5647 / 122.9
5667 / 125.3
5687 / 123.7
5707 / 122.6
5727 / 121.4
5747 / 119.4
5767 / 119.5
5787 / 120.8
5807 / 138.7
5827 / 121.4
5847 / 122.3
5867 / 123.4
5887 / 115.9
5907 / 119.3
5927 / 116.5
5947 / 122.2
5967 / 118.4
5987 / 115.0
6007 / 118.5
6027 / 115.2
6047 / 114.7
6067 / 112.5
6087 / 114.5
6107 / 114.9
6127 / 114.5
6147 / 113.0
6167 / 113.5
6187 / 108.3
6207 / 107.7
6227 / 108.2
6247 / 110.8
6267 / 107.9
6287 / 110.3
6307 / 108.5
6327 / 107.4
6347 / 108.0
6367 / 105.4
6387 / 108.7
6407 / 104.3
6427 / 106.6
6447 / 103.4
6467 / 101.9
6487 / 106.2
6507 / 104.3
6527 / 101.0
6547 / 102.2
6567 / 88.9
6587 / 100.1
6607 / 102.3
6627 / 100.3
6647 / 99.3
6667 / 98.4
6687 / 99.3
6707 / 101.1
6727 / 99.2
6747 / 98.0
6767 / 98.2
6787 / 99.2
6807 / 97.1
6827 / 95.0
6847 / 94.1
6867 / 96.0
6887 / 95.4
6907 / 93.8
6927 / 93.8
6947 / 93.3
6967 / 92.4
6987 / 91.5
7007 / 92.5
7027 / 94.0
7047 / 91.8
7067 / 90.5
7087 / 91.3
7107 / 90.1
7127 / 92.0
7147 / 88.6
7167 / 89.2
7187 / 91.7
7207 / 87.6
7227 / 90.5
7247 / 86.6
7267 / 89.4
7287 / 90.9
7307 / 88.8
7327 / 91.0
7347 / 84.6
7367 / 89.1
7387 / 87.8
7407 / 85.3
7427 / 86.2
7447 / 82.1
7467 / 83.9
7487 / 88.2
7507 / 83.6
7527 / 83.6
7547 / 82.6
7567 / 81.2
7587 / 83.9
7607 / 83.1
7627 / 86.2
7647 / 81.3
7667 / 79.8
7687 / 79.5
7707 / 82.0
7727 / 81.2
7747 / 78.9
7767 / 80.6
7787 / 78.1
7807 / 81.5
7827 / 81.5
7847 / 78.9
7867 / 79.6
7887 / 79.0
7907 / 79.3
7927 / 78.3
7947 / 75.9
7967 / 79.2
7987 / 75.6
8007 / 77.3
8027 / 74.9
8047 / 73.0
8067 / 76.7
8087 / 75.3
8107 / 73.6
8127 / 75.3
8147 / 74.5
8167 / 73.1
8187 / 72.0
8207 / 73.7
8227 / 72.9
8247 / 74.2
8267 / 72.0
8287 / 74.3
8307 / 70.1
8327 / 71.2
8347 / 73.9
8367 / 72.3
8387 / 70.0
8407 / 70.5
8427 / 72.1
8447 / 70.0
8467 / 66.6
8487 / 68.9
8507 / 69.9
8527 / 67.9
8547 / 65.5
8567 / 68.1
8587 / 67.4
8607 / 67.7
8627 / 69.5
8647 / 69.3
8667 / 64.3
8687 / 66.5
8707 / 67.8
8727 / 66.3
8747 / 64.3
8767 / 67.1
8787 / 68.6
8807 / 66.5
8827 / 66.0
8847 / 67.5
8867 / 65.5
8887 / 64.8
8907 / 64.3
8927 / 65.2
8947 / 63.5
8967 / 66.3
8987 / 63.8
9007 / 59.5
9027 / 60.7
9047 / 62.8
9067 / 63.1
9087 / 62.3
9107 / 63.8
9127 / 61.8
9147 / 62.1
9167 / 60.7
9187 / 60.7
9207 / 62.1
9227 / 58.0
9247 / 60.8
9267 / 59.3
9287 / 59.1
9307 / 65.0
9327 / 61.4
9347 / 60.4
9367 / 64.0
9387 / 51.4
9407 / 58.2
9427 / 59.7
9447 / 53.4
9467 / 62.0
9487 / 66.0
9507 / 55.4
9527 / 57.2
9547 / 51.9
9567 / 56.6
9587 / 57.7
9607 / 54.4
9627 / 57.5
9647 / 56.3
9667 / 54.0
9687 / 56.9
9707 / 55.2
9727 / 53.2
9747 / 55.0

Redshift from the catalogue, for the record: 0.000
